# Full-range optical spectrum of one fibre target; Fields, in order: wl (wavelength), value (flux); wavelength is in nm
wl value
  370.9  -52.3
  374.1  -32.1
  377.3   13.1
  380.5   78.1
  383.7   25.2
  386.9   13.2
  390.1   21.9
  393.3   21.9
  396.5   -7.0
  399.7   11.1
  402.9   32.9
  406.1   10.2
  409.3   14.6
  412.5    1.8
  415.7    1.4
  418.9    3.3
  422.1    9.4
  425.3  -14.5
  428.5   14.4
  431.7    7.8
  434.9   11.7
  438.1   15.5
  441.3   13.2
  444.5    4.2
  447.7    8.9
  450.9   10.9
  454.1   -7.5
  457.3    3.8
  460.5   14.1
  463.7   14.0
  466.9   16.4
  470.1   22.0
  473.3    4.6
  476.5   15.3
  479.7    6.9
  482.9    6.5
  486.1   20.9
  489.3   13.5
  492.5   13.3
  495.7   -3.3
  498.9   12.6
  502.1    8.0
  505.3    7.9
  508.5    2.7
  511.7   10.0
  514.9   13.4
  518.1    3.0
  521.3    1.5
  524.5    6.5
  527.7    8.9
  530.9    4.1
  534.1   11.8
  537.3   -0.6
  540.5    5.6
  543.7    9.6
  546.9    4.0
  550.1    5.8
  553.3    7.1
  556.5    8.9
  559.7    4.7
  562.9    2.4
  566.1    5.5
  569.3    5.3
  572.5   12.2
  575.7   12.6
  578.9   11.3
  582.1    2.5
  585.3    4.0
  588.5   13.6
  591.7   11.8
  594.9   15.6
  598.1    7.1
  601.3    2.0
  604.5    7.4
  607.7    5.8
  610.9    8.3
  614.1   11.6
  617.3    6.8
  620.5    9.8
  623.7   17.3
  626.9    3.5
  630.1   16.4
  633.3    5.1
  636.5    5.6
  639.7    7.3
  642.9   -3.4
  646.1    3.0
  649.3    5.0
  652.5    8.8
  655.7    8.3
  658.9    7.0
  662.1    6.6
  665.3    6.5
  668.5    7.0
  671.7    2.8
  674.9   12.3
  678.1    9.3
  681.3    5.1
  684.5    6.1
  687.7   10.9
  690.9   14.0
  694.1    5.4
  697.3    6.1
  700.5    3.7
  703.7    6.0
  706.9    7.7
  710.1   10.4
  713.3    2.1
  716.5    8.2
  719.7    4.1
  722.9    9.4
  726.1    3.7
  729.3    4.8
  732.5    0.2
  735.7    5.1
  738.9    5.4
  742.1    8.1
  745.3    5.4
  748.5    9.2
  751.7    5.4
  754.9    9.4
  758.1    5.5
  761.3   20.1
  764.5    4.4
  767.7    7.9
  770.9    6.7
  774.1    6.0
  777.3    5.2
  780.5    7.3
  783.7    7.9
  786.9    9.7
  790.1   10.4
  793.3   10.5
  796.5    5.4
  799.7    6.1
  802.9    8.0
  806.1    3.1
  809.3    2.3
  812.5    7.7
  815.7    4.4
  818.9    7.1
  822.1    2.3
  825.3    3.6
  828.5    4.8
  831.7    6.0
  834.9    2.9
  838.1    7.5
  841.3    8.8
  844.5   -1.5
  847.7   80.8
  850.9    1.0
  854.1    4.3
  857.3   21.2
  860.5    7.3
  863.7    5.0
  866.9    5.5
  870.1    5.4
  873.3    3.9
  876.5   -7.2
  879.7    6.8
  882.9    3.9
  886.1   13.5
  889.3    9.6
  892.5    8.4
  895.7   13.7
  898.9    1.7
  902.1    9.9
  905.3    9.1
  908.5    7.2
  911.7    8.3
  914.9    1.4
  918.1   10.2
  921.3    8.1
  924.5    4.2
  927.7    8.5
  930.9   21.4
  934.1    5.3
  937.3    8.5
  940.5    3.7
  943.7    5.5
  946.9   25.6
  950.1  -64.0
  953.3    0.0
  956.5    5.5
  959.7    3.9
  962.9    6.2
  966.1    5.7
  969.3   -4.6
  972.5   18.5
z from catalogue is 1.30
